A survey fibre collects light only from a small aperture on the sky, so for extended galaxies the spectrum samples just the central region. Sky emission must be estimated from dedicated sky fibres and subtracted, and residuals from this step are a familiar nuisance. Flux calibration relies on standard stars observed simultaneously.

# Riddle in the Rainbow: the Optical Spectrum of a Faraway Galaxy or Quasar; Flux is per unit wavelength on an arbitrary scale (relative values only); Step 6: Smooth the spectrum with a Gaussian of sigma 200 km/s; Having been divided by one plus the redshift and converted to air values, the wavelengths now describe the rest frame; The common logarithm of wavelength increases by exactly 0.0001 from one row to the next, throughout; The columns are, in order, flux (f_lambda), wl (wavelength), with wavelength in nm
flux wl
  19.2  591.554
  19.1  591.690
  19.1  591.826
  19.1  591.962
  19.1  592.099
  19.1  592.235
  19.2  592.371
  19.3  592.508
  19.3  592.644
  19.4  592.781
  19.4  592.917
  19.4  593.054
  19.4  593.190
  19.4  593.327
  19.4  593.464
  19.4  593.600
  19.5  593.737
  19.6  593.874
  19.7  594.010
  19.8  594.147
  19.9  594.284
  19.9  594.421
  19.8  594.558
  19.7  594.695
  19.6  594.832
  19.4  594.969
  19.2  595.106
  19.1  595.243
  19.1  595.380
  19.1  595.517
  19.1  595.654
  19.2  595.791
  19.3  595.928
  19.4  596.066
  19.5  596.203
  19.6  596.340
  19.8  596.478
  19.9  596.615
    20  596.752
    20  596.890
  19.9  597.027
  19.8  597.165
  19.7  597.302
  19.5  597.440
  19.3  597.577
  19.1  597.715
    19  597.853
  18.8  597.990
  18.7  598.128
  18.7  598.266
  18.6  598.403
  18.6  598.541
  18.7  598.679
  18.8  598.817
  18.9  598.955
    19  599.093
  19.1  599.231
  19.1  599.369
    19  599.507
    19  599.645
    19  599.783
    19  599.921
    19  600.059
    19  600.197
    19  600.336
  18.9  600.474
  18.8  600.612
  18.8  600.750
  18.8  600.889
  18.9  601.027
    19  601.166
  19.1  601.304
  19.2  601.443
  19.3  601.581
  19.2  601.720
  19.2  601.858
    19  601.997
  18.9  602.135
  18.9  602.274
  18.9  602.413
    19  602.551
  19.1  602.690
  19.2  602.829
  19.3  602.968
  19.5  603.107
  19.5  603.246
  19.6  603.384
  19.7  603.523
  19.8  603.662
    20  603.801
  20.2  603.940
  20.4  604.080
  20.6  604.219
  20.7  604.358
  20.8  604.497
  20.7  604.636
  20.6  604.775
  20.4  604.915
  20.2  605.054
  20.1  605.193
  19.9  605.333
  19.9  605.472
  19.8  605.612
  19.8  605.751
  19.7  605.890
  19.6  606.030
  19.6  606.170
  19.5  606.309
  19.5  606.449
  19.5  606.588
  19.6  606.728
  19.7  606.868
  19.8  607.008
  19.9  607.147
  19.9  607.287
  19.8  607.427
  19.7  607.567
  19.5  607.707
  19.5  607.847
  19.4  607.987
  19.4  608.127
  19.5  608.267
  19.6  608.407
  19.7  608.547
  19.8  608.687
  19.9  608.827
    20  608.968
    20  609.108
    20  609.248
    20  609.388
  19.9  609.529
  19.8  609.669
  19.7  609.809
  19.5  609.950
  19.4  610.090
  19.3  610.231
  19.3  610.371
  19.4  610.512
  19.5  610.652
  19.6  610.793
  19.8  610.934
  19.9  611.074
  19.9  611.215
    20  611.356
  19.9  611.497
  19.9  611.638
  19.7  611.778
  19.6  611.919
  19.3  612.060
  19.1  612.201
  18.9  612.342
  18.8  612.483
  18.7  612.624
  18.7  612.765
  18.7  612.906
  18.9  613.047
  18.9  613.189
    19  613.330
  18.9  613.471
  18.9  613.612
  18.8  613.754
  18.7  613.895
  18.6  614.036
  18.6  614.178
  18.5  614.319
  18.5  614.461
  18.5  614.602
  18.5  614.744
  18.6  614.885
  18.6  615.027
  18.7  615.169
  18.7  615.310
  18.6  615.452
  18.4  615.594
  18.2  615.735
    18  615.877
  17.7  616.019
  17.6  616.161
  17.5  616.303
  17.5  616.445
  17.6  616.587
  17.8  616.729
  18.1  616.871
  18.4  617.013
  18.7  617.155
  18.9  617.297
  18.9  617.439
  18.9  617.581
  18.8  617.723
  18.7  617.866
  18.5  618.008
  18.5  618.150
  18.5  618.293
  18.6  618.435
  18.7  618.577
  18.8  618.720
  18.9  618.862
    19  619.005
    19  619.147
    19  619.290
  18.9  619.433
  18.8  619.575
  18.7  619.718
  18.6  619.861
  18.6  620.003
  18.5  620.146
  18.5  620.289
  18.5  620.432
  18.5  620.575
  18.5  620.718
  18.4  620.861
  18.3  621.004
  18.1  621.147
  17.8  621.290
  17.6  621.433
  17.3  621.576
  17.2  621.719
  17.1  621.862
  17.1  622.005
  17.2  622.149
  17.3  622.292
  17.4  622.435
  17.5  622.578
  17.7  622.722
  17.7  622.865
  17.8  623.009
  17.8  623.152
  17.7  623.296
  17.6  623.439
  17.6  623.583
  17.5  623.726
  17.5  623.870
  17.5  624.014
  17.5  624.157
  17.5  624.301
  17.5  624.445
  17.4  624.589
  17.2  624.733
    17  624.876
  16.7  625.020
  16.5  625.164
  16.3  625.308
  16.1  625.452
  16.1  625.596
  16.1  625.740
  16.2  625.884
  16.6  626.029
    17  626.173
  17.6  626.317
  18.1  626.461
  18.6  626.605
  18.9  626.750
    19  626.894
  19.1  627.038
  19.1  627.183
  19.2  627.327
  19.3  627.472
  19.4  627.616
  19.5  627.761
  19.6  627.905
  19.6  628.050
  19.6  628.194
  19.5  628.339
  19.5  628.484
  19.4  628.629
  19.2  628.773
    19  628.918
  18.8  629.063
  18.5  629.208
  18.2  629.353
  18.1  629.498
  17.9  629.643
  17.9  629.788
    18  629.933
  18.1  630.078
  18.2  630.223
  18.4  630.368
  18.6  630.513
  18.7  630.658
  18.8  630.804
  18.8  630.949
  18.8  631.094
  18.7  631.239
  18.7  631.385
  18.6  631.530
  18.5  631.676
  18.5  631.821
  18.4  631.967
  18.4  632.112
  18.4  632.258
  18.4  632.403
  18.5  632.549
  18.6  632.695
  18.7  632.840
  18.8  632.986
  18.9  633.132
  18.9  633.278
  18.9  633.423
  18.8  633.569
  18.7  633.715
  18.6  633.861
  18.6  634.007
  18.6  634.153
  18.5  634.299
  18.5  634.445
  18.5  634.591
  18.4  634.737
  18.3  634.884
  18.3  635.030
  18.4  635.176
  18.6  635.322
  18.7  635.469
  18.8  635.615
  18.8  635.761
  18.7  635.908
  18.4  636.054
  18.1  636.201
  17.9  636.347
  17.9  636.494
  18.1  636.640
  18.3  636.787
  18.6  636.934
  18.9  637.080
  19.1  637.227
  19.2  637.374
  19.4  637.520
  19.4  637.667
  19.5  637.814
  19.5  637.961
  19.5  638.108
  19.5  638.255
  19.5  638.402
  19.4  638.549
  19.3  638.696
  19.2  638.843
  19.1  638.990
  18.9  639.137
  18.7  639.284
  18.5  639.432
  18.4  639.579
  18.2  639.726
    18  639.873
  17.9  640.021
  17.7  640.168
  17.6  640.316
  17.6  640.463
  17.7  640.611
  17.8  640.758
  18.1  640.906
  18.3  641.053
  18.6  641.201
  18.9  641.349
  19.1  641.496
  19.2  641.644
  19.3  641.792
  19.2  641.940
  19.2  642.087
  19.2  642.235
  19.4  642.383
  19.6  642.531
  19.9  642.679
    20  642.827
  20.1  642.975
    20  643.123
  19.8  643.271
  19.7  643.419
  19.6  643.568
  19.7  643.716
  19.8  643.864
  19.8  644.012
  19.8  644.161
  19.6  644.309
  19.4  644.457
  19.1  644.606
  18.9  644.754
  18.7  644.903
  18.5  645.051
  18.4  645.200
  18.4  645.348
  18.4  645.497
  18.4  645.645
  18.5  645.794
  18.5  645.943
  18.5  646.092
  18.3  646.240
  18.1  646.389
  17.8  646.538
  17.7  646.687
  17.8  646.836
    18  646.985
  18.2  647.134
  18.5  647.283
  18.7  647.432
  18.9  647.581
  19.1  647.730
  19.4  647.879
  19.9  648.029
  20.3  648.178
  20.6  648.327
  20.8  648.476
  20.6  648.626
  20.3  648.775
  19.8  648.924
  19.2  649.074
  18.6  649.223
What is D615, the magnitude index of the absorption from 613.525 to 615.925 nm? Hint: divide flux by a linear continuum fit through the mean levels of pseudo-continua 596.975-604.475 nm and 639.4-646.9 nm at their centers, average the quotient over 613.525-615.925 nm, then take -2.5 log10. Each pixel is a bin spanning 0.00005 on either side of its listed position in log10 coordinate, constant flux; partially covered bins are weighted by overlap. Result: 0.03 mag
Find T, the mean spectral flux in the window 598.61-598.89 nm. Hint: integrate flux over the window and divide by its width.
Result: 18.7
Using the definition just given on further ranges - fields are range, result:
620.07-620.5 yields 18.5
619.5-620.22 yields 18.7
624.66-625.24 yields 16.9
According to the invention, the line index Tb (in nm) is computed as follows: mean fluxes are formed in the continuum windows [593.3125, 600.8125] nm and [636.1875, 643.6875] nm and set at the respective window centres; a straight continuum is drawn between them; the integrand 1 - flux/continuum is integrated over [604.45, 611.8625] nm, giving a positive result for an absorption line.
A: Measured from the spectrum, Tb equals -0.234 nm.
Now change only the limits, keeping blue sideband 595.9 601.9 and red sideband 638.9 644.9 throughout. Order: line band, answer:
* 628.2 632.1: 0.084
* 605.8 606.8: -0.024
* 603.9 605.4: -0.101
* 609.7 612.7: -0.060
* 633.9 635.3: 0.040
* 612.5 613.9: 0.020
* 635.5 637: 0.050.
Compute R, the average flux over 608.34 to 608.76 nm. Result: 19.7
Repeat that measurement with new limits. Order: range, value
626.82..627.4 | 19.1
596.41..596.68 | 19.9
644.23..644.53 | 19.6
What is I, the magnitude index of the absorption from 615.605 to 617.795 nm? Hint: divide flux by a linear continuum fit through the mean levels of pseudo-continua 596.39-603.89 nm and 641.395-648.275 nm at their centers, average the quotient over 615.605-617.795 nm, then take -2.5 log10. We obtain 0.06 mag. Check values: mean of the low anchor 19.2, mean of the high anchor 19.1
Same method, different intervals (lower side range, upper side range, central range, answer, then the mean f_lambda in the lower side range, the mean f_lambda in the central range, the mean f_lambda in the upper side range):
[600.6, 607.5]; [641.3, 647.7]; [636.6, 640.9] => 0.022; 19.6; 18.7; 19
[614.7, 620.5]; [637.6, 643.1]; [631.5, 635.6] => 0.012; 18.5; 18.6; 18.9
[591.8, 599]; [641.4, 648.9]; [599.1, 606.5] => -0.009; 19.3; 19.5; 19.2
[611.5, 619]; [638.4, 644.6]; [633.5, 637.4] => 0.024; 18.6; 18.5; 19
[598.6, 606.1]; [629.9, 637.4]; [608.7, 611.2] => -0.027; 19.4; 19.7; 18.5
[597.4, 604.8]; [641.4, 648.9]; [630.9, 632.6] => 0.037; 19.3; 18.6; 19.2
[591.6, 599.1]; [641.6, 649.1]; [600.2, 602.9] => 0.018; 19.3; 19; 19.2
